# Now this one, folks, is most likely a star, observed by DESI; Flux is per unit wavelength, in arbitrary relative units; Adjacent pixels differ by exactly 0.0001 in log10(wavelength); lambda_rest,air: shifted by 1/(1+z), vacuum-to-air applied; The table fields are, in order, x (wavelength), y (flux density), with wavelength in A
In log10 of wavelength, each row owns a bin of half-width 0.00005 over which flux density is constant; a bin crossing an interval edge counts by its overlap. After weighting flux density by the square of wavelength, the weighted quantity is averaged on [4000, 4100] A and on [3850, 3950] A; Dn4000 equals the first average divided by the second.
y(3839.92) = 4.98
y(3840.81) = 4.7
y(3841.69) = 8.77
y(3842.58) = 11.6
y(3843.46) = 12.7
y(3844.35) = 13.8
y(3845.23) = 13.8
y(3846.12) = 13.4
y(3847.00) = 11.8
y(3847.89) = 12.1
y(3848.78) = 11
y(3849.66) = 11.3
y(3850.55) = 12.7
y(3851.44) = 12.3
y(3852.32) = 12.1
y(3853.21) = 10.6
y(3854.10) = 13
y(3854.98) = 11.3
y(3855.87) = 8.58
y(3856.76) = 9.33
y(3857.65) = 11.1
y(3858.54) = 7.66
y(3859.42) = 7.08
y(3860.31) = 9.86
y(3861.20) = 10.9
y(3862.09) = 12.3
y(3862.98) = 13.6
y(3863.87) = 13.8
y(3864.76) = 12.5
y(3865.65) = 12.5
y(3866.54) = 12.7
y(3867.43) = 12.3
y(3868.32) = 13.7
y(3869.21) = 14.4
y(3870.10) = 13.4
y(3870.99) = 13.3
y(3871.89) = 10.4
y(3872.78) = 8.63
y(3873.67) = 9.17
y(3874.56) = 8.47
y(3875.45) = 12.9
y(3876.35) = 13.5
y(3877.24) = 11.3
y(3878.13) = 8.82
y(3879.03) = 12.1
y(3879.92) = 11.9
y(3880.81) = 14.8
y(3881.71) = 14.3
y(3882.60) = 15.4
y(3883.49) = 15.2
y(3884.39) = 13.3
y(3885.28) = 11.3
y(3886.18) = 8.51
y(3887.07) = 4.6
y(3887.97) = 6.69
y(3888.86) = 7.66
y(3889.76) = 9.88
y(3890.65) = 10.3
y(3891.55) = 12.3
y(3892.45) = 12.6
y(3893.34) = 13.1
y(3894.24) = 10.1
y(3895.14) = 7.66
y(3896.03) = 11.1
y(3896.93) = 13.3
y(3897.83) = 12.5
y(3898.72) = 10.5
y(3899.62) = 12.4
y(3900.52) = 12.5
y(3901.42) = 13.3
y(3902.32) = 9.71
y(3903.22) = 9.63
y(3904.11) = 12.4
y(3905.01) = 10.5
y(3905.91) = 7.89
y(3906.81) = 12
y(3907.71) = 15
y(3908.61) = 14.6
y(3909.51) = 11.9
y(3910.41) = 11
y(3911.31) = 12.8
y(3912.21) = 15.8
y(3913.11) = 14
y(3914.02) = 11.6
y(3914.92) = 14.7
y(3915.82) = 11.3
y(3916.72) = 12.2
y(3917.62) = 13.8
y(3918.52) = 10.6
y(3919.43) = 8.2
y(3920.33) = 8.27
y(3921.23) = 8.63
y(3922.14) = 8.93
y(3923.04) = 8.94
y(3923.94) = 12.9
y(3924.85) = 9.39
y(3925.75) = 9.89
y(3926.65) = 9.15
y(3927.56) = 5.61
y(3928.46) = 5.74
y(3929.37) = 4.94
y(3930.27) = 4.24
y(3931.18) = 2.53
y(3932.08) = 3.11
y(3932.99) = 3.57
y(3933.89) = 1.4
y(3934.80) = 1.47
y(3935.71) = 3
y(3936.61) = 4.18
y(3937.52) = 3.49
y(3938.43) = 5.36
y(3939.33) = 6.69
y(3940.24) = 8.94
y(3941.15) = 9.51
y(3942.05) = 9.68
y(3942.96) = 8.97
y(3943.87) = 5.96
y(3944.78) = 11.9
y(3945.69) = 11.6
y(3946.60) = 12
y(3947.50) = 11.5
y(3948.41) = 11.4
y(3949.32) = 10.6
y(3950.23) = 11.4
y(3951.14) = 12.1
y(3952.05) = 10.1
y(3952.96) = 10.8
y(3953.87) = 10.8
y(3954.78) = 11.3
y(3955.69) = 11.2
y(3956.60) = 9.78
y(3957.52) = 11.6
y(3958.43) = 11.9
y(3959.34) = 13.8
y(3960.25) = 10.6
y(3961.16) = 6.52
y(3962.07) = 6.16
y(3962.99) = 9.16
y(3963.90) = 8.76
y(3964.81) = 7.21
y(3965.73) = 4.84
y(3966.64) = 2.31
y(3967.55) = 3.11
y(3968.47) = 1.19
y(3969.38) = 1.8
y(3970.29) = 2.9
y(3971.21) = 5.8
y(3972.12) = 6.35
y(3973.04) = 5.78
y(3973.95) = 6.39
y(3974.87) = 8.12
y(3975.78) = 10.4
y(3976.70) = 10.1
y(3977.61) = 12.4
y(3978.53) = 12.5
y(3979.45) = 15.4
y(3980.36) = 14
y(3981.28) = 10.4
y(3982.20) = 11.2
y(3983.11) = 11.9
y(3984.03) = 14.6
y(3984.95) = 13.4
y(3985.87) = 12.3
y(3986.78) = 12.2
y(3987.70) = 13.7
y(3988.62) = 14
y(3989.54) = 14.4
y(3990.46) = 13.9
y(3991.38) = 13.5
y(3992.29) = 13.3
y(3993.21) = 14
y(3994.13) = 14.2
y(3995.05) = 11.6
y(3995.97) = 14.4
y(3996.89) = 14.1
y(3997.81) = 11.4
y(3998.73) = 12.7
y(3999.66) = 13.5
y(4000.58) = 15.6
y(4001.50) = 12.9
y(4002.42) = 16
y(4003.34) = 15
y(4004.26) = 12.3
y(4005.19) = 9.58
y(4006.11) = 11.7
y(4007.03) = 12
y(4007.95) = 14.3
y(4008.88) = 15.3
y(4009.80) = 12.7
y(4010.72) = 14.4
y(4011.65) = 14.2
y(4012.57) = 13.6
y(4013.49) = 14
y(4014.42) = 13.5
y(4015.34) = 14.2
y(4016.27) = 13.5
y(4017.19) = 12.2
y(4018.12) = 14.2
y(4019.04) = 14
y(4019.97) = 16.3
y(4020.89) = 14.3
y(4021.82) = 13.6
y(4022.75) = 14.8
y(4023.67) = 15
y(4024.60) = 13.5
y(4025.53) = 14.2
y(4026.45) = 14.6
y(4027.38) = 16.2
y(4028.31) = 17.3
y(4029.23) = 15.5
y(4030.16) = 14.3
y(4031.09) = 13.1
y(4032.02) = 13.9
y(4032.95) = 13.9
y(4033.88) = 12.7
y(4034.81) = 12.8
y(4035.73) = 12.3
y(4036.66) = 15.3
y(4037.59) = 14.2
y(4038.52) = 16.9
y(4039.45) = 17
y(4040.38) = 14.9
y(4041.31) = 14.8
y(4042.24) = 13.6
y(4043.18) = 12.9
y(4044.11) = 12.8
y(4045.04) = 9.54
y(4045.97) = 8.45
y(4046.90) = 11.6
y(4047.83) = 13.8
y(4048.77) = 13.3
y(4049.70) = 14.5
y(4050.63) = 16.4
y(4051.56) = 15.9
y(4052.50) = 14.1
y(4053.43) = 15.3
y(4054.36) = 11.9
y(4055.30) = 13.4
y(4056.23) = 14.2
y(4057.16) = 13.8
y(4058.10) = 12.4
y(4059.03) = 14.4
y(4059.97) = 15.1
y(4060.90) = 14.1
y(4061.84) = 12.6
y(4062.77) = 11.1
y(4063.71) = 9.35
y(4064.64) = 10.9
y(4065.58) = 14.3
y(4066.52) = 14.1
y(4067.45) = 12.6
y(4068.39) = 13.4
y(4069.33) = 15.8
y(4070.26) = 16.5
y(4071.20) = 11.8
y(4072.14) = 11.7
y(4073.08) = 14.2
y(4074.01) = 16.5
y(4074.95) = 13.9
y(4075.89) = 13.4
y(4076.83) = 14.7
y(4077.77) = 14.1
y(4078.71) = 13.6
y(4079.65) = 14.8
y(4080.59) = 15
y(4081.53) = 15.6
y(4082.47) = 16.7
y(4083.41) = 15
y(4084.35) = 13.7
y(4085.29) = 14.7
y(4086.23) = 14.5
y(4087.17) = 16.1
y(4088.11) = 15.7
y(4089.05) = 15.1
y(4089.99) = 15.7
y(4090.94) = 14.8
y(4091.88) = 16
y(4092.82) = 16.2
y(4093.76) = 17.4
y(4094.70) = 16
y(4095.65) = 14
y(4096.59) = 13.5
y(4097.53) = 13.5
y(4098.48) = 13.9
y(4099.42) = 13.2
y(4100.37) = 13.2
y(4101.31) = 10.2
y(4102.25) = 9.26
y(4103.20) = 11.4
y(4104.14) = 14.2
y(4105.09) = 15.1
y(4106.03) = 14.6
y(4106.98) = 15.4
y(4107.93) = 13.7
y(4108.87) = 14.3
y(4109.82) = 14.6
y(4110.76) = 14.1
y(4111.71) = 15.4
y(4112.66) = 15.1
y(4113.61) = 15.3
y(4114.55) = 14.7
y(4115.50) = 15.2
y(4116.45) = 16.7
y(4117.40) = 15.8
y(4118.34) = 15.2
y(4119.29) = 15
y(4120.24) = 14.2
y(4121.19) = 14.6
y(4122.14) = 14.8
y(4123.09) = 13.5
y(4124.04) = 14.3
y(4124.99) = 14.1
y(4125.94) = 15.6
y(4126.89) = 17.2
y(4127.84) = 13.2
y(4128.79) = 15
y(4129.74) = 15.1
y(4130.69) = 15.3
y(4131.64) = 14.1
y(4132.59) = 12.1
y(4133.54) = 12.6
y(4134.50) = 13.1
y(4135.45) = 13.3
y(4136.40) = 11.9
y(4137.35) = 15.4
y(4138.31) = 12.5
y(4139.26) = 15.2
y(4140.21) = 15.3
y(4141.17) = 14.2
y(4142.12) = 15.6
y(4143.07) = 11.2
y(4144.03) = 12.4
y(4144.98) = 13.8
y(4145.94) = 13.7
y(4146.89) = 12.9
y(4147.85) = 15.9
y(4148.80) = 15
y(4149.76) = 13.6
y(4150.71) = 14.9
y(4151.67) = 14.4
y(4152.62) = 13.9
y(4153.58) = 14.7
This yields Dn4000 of 1.5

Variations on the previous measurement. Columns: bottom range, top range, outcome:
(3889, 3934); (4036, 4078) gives 1.44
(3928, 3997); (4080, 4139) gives 1.70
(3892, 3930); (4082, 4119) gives 1.47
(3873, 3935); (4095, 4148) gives 1.52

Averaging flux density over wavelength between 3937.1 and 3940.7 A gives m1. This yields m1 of 6.15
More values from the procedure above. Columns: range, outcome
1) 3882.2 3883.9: 15.3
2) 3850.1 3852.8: 12.3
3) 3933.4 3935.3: 1.52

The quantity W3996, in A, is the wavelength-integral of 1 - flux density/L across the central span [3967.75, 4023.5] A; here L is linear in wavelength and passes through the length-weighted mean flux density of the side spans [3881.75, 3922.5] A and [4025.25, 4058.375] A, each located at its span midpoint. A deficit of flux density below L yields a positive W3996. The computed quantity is 4.1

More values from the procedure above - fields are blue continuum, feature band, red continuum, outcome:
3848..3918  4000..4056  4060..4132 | -1.83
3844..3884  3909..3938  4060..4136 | 9.54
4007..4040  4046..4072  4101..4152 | 1.45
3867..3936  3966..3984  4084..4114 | 5.72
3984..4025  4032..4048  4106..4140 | 0.58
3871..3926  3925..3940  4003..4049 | 8.96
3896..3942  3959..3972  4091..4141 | 5.59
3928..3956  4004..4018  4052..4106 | -2.98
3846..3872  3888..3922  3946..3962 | -0.32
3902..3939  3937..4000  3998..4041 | 7.28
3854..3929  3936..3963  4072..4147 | 5.47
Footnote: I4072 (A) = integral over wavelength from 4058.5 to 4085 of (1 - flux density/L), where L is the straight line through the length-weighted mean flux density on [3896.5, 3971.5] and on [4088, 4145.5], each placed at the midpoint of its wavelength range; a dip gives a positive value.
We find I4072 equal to -1.8 A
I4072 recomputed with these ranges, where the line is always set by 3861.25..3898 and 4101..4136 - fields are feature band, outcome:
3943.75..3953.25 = 1.0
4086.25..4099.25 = -1.1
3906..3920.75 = -0.4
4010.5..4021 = -0.7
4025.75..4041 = -1.6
